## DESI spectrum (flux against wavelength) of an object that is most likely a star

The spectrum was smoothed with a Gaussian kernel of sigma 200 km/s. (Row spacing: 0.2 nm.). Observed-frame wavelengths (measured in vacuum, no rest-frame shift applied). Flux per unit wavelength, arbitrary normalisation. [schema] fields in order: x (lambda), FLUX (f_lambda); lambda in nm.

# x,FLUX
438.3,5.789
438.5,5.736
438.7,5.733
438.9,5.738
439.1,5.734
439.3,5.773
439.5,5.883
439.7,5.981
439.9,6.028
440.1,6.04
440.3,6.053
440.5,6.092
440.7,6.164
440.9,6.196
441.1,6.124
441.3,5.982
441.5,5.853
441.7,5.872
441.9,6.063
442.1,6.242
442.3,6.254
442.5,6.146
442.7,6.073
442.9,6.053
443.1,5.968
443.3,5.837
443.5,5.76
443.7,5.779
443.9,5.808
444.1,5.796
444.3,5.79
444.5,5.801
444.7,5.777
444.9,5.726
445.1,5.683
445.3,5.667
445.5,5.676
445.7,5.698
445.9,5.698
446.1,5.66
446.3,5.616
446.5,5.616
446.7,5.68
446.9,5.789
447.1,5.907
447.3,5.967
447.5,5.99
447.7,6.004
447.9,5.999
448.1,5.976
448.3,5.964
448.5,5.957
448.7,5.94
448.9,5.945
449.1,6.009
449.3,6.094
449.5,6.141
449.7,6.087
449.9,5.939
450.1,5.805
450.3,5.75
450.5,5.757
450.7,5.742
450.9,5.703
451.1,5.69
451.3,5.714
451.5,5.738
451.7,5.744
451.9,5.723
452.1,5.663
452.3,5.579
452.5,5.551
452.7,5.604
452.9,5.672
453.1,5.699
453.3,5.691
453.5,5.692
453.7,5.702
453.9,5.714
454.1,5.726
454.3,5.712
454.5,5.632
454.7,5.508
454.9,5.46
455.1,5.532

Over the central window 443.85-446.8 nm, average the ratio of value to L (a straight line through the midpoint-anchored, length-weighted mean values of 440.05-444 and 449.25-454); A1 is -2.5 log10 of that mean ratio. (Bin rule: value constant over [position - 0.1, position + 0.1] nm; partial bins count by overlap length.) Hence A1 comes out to 0.04 mag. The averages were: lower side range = 6.02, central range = 5.71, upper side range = 5.75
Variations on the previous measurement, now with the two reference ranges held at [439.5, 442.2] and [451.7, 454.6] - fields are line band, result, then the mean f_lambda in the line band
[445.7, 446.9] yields 0.04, 5.67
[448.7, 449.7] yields -0.05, 6.04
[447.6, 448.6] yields -0.03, 5.98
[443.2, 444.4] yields 0.03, 5.79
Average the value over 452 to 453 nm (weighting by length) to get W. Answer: 5.61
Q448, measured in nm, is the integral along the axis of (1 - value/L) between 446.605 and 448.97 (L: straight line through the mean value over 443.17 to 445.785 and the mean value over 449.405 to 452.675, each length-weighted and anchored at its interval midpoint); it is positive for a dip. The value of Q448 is -0.07 nm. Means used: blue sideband 5.76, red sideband 5.77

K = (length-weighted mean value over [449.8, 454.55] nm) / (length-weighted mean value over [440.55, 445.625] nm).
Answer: 1.0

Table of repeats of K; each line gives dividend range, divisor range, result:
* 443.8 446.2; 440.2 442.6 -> 0.94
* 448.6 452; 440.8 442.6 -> 0.96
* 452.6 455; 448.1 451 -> 0.95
